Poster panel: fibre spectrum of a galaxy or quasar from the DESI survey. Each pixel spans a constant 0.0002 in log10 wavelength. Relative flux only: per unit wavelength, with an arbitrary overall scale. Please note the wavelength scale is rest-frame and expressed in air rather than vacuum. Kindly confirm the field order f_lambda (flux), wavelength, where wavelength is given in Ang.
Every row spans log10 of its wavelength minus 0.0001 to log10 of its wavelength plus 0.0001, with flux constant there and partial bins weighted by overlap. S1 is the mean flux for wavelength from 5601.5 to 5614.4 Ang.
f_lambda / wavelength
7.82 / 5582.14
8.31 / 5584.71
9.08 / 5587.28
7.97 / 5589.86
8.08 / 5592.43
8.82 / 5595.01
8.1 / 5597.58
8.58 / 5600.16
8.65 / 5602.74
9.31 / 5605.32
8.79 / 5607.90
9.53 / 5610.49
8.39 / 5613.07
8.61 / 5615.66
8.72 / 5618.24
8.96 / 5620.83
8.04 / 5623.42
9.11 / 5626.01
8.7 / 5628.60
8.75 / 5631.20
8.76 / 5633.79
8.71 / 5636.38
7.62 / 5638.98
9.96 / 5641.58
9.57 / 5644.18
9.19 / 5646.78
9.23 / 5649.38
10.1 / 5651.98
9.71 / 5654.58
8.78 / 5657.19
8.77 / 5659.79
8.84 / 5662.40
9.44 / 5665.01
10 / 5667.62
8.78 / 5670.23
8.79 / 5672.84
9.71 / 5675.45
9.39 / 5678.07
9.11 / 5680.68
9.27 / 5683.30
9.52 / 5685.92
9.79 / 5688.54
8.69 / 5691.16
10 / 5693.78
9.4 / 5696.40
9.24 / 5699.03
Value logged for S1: 8.93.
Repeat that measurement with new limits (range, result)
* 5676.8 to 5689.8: 9.41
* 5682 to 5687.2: 9.39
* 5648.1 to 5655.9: 9.68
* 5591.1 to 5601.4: 8.4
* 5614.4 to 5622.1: 8.77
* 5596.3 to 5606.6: 8.66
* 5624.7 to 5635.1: 8.83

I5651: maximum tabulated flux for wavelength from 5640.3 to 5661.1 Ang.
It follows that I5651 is 10.1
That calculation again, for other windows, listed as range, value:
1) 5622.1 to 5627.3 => 9.11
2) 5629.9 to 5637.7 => 8.76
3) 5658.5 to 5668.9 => 10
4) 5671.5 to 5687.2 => 9.71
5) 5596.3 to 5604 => 8.65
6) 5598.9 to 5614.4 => 9.53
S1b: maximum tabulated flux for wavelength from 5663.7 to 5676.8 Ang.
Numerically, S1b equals 10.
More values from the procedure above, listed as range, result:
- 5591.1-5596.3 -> 8.82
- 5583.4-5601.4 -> 9.08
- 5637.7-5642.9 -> 9.96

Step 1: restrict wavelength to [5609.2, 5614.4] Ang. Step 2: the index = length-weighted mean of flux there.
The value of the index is 8.96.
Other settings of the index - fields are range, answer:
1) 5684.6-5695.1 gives 9.5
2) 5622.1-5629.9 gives 8.61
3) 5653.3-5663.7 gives 9.02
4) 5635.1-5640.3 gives 8.16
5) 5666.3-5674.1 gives 9.19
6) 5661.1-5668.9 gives 9.42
